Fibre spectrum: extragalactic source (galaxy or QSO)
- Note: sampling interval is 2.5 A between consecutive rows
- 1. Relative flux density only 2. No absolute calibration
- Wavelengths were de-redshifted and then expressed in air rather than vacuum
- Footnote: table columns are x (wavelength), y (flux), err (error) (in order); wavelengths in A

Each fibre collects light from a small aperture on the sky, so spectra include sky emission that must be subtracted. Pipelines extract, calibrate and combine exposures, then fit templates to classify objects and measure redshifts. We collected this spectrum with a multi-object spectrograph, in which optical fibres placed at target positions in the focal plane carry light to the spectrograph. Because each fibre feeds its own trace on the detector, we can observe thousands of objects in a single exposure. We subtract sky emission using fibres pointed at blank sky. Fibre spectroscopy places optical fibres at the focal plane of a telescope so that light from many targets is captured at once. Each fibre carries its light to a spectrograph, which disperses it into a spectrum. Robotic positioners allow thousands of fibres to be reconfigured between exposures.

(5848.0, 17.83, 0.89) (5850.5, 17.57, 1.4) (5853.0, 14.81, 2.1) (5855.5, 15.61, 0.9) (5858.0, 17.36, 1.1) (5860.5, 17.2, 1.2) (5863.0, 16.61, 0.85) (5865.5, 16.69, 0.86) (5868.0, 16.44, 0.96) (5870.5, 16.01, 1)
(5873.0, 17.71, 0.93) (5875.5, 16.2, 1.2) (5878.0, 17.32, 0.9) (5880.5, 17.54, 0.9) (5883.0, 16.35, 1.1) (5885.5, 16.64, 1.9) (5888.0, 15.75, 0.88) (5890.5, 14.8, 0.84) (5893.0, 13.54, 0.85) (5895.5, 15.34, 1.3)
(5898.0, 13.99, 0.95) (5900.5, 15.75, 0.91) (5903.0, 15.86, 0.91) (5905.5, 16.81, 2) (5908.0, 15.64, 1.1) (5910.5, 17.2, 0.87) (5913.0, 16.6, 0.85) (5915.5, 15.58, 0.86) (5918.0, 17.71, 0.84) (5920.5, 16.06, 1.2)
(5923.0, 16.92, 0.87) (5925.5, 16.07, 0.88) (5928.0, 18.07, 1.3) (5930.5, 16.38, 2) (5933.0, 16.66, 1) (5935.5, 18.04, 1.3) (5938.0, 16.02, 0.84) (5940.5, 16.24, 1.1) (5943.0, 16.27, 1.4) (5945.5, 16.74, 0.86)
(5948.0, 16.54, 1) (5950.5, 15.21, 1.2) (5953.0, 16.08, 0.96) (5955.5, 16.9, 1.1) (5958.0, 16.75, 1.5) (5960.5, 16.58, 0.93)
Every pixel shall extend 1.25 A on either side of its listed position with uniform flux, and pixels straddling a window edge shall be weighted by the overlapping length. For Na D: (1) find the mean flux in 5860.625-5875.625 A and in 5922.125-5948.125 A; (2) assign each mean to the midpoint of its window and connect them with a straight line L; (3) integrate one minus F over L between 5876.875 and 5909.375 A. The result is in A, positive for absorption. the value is 1.8 A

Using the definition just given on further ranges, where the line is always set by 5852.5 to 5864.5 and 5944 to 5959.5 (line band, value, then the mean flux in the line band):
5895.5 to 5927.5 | 0.4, 16.2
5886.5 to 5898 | 1.1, 14.8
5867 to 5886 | -0.4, 16.8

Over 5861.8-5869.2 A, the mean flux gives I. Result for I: 16.6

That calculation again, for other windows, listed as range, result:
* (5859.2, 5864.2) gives 16.9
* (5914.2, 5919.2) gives 16.6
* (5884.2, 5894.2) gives 15.2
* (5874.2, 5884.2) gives 16.9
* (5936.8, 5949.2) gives 16.4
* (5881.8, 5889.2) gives 16.2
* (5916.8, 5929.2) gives 17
